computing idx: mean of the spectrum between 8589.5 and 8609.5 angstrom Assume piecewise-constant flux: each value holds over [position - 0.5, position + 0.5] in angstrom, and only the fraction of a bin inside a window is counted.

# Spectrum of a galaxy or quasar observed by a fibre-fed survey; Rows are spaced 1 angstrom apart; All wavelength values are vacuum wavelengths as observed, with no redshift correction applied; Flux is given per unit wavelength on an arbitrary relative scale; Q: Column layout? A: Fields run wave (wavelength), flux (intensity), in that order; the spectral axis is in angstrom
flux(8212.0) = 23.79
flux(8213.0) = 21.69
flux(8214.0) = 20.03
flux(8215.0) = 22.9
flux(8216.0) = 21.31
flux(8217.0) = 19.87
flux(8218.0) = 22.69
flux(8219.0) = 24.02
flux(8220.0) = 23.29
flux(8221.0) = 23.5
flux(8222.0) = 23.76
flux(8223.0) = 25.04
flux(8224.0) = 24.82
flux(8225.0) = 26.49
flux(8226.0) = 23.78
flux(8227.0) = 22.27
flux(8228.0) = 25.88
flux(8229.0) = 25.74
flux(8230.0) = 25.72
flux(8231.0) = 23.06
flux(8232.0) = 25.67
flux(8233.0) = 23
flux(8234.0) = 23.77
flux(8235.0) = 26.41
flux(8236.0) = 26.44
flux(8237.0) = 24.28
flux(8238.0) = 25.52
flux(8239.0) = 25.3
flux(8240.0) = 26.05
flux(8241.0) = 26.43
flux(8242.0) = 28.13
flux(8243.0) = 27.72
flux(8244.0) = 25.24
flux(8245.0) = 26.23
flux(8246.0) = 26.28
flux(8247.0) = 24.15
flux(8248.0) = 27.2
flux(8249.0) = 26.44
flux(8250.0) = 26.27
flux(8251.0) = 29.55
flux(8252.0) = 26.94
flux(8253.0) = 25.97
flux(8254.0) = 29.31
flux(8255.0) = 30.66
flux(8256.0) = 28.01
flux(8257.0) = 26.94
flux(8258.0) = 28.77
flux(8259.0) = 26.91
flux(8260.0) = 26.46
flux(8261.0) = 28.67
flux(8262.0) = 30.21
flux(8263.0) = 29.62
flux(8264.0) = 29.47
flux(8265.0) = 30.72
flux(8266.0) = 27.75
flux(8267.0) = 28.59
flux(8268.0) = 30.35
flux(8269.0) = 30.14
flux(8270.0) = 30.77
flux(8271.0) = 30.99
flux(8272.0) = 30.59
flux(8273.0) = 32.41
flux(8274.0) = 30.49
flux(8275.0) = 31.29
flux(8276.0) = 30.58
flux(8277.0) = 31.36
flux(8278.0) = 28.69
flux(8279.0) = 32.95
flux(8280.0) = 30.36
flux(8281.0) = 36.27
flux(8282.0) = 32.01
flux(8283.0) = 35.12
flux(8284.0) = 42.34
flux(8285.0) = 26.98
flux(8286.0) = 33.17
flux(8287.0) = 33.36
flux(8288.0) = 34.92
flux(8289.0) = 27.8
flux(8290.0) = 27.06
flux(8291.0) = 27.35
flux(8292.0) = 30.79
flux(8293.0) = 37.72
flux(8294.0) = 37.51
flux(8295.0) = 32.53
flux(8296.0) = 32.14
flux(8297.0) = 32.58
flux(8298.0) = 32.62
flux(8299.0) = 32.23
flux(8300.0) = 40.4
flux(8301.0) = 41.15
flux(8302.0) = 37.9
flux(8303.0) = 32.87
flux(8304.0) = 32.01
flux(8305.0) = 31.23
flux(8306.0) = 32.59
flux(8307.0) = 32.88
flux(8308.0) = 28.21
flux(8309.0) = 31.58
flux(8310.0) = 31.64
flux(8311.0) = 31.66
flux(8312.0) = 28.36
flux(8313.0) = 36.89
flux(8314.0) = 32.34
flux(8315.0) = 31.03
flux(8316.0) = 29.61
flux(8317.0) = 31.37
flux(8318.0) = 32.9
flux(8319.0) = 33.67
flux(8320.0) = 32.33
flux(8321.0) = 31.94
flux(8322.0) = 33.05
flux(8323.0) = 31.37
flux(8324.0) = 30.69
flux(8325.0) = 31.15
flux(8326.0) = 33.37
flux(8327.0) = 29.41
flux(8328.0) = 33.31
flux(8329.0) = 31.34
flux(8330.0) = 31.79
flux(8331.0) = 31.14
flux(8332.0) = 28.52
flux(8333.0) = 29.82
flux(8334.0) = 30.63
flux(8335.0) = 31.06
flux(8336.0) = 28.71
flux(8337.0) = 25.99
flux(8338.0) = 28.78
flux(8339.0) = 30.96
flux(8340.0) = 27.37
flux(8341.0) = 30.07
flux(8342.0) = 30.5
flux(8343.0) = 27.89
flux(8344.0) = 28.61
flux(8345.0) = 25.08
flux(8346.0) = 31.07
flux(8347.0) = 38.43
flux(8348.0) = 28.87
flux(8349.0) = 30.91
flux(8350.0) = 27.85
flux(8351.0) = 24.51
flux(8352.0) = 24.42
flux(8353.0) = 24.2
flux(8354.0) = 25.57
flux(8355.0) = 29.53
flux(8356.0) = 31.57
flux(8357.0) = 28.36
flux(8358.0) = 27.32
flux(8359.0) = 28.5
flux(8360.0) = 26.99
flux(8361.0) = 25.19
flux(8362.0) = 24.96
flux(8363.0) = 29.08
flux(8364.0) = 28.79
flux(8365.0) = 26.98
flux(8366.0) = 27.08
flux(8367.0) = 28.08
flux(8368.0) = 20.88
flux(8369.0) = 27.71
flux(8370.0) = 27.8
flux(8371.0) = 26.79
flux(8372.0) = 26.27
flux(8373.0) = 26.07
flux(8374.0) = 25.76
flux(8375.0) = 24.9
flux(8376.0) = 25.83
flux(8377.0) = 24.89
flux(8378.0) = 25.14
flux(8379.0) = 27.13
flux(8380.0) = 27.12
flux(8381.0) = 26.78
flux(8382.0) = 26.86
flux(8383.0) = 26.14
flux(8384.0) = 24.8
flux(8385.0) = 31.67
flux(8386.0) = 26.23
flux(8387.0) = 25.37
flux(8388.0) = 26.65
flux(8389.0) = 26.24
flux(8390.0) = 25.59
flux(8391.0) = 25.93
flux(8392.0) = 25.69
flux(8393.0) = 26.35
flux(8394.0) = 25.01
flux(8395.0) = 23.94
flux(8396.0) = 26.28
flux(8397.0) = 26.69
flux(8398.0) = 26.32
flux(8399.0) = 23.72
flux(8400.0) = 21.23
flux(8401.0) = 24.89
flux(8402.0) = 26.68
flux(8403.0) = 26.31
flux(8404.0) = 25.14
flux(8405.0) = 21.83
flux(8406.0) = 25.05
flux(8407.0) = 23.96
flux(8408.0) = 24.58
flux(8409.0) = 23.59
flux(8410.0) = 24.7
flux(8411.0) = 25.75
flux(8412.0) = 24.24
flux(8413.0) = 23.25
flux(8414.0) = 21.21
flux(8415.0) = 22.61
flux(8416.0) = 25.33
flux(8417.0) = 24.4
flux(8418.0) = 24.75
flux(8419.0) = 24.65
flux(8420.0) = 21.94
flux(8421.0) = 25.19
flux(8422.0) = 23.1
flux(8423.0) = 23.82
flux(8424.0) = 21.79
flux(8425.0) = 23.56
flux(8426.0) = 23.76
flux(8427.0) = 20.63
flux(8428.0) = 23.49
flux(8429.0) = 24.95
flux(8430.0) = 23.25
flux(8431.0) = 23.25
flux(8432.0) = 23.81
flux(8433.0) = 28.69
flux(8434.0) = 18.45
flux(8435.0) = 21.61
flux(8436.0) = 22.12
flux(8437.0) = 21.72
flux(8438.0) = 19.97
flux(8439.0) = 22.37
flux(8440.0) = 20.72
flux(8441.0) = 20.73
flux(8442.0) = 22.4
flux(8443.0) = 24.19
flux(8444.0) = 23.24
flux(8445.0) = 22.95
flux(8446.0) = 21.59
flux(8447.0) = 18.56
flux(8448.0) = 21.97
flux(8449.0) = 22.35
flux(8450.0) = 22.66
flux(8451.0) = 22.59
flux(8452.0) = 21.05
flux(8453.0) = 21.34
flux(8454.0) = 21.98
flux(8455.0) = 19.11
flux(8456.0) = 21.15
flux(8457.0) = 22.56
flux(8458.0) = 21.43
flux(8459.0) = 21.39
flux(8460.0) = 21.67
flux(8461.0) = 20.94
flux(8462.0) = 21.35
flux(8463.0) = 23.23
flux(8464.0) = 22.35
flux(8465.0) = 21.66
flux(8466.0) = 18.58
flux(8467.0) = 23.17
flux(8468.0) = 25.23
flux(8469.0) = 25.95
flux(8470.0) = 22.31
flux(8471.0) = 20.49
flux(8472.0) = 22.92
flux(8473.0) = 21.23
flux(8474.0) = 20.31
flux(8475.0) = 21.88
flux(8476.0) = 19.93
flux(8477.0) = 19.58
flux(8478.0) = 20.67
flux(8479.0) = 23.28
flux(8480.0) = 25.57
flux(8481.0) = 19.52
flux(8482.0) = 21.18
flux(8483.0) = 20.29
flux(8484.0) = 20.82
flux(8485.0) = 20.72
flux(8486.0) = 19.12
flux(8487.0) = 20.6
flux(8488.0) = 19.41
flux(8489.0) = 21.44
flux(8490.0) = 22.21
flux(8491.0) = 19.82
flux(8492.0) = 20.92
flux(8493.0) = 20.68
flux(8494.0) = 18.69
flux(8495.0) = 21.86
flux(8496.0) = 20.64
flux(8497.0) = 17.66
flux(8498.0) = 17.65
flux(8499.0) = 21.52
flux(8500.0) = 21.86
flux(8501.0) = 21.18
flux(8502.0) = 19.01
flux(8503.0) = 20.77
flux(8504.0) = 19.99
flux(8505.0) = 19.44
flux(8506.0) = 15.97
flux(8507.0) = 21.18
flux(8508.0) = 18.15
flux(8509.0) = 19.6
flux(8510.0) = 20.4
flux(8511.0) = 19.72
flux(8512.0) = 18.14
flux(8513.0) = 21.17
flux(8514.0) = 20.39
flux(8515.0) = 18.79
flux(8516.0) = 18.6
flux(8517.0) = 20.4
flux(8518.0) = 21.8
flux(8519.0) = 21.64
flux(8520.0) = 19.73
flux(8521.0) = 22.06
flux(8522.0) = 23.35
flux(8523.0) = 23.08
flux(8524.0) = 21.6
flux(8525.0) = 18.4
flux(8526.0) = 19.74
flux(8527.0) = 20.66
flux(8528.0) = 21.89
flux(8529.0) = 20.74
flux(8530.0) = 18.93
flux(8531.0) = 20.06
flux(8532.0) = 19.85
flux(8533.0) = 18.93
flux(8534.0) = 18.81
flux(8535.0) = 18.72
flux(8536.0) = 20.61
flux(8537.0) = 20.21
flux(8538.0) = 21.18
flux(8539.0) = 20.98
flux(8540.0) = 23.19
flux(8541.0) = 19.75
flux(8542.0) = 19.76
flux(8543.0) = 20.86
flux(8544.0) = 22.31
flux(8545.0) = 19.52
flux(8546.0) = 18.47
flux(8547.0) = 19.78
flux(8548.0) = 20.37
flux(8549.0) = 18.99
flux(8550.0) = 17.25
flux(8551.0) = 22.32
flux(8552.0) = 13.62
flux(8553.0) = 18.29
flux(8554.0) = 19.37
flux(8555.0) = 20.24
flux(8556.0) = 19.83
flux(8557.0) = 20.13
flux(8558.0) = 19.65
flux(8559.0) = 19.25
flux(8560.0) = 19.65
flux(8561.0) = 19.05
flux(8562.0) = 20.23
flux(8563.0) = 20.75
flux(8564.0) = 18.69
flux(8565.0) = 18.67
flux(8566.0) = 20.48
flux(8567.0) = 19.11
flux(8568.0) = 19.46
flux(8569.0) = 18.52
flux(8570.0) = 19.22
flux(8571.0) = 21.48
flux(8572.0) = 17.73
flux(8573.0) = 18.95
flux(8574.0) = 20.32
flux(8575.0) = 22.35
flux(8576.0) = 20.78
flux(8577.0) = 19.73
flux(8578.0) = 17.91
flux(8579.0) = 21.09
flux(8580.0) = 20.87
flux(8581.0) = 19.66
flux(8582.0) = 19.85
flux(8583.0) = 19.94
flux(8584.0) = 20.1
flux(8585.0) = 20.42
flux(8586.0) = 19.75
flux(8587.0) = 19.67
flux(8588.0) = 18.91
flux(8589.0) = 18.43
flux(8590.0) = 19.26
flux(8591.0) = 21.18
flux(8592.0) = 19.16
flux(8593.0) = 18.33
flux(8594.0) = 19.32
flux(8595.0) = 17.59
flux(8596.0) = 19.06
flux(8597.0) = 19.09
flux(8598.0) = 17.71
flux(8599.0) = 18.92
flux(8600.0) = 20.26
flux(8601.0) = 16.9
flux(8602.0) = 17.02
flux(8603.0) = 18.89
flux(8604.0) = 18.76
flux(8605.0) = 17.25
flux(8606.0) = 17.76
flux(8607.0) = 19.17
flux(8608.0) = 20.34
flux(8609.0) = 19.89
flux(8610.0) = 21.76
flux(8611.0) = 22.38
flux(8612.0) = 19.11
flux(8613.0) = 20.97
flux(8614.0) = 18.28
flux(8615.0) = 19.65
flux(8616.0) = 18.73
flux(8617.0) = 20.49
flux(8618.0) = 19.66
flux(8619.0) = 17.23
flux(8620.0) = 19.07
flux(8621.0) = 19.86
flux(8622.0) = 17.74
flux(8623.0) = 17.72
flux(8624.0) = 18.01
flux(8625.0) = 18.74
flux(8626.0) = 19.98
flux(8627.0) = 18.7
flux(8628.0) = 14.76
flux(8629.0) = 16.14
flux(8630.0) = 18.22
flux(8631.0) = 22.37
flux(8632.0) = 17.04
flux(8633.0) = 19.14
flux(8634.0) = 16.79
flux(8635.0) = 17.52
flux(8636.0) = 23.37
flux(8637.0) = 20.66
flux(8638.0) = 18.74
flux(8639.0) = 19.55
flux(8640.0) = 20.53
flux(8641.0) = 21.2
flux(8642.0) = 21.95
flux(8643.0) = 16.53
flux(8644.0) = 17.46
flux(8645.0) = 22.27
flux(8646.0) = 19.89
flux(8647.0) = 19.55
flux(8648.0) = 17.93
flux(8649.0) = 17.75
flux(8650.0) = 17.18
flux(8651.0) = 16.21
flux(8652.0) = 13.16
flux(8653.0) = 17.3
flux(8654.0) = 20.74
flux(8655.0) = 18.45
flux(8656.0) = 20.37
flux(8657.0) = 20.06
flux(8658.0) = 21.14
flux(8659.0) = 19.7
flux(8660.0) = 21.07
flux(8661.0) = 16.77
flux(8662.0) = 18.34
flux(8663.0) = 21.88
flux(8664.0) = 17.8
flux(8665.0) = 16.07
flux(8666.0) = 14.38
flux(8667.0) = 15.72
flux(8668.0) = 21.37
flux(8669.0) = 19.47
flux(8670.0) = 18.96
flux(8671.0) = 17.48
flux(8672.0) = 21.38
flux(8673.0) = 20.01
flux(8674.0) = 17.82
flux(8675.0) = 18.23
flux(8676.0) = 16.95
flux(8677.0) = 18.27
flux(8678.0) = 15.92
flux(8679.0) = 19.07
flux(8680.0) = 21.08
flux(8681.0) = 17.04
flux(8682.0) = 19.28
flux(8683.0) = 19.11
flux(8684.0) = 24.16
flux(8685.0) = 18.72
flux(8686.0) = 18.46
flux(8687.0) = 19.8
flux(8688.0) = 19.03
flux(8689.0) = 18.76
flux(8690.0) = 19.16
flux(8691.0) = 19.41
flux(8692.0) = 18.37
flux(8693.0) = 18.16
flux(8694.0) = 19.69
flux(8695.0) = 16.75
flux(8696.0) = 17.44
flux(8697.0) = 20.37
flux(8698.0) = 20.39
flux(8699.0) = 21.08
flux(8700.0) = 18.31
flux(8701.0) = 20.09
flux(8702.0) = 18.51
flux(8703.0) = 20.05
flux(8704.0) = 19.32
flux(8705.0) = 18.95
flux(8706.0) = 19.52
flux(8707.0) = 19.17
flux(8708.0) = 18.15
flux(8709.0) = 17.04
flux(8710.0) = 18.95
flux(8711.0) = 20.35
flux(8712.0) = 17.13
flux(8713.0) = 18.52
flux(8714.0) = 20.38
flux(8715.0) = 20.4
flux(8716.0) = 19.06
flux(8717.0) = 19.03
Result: 18.8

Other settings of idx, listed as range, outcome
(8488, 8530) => 20.3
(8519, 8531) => 20.9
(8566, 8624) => 19.3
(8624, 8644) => 19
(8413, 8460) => 22.5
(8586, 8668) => 18.9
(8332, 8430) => 26.2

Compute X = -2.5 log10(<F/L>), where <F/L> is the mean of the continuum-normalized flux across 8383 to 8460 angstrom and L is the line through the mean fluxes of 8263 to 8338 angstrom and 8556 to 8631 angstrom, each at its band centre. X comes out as 0.13 mag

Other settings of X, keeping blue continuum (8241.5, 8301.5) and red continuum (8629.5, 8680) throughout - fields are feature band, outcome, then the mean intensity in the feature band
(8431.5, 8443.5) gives 0.15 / 22.2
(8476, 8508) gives 0.17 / 20.4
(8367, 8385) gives 0.05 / 26.2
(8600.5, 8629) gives 0.07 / 18.8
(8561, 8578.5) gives 0.09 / 19.7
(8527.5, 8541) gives 0.11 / 20.3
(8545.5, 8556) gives 0.16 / 18.9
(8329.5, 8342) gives -0.04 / 29.6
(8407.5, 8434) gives 0.10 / 23.8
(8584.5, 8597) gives 0.08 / 19.2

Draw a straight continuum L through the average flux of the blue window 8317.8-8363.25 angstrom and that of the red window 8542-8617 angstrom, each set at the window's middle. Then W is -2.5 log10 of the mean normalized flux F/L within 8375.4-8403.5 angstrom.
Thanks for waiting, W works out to 0.06 mag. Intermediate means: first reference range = 29.5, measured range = 25.9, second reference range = 19.5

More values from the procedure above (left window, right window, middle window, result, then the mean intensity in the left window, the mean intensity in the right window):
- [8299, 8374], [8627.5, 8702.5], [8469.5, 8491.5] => 0.191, 30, 18.9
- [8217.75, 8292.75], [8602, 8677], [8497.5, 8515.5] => 0.122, 28.1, 18.9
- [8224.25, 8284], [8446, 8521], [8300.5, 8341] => -0.209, 28.1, 20.9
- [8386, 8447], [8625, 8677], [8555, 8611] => 0.042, 23.8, 18.7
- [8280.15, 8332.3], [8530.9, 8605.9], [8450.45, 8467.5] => 0.161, 32.6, 19.5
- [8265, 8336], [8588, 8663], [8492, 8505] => 0.194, 32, 19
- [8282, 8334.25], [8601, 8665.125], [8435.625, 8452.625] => 0.222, 32.4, 19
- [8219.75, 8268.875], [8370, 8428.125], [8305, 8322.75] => -0.227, 26.5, 25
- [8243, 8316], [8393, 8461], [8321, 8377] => -0.051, 30.9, 23.1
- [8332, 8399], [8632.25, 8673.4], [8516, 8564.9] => 0.109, 27.3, 18.9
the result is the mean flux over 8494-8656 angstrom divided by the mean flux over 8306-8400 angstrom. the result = 0.69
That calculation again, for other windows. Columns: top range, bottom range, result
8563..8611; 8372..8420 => 0.77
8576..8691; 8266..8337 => 0.59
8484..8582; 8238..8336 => 0.65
